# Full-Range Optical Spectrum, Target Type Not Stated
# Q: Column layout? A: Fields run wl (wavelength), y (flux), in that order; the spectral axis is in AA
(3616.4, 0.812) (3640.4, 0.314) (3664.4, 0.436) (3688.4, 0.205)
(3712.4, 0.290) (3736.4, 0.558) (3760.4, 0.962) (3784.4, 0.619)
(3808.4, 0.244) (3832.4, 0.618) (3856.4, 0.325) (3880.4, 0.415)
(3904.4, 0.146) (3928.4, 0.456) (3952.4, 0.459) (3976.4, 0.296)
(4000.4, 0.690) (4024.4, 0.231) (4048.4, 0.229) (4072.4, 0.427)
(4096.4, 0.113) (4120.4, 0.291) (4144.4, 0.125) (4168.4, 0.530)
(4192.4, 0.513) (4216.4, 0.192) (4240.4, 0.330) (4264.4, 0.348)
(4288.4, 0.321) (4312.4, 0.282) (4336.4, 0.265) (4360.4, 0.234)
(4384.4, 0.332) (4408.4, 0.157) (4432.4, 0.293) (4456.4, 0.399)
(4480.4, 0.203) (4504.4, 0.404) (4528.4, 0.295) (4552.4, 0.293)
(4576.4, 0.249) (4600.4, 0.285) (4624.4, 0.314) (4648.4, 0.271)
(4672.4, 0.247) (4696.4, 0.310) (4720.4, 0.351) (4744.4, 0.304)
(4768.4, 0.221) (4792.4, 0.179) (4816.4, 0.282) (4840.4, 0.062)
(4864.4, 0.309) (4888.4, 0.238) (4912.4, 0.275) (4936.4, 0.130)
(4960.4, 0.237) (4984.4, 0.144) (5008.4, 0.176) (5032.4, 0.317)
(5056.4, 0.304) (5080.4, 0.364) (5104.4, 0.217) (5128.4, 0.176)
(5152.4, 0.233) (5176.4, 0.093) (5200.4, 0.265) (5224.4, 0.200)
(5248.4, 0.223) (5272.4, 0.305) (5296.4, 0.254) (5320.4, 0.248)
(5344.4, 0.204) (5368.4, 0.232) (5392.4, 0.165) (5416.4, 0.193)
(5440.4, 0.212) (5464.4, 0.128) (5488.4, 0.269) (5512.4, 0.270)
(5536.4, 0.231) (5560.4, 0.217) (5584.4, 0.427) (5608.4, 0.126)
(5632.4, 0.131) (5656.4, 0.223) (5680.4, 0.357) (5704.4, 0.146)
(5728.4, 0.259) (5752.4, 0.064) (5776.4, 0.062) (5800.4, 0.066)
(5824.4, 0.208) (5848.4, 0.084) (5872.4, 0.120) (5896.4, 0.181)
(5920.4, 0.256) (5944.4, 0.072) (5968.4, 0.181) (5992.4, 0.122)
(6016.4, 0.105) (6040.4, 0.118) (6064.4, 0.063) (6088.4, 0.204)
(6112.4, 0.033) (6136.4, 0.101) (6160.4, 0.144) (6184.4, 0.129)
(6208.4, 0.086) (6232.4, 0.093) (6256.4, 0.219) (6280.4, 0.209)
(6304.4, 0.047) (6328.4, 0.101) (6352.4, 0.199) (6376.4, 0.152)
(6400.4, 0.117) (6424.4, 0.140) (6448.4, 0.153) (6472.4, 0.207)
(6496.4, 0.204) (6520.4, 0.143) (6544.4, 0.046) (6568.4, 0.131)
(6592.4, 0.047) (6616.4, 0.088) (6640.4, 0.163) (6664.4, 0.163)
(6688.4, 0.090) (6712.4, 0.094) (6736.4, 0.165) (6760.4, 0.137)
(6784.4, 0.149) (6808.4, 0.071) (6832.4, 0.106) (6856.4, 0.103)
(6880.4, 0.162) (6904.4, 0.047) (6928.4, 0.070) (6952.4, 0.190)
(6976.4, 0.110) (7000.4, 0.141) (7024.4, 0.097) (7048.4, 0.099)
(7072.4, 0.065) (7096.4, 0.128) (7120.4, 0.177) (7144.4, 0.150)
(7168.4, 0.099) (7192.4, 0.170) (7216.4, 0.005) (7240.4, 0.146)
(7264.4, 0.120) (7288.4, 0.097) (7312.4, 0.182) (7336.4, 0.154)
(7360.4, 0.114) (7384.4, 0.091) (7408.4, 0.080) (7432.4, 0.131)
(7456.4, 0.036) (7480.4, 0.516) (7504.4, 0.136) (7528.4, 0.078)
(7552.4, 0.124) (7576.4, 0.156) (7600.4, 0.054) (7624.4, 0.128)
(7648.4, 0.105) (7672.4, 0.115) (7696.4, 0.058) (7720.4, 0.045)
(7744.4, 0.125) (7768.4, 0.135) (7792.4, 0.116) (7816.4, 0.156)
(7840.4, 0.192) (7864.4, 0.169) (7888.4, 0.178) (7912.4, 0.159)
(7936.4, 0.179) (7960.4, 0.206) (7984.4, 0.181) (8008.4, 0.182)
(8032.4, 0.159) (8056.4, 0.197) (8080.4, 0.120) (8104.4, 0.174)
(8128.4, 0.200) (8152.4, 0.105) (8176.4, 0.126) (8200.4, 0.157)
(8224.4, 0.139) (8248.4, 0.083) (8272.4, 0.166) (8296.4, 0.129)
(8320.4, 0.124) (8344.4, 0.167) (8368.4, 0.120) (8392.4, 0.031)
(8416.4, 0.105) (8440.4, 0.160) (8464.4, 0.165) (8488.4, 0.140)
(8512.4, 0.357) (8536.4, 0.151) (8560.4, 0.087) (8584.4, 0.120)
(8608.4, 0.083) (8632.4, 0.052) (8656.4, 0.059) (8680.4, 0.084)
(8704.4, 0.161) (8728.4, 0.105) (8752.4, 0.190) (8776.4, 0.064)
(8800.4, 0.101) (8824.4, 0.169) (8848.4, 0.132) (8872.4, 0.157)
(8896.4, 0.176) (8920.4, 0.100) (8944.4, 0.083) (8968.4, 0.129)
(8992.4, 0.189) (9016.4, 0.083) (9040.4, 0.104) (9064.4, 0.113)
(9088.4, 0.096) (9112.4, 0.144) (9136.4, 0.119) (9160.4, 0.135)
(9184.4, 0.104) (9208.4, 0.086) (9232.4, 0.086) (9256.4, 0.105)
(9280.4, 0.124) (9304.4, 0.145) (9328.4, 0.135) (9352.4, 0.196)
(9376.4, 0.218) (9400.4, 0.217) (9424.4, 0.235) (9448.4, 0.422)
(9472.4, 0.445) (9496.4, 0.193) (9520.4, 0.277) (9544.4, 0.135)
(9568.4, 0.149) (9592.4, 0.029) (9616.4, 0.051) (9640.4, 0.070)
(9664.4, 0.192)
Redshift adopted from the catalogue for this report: 1.00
